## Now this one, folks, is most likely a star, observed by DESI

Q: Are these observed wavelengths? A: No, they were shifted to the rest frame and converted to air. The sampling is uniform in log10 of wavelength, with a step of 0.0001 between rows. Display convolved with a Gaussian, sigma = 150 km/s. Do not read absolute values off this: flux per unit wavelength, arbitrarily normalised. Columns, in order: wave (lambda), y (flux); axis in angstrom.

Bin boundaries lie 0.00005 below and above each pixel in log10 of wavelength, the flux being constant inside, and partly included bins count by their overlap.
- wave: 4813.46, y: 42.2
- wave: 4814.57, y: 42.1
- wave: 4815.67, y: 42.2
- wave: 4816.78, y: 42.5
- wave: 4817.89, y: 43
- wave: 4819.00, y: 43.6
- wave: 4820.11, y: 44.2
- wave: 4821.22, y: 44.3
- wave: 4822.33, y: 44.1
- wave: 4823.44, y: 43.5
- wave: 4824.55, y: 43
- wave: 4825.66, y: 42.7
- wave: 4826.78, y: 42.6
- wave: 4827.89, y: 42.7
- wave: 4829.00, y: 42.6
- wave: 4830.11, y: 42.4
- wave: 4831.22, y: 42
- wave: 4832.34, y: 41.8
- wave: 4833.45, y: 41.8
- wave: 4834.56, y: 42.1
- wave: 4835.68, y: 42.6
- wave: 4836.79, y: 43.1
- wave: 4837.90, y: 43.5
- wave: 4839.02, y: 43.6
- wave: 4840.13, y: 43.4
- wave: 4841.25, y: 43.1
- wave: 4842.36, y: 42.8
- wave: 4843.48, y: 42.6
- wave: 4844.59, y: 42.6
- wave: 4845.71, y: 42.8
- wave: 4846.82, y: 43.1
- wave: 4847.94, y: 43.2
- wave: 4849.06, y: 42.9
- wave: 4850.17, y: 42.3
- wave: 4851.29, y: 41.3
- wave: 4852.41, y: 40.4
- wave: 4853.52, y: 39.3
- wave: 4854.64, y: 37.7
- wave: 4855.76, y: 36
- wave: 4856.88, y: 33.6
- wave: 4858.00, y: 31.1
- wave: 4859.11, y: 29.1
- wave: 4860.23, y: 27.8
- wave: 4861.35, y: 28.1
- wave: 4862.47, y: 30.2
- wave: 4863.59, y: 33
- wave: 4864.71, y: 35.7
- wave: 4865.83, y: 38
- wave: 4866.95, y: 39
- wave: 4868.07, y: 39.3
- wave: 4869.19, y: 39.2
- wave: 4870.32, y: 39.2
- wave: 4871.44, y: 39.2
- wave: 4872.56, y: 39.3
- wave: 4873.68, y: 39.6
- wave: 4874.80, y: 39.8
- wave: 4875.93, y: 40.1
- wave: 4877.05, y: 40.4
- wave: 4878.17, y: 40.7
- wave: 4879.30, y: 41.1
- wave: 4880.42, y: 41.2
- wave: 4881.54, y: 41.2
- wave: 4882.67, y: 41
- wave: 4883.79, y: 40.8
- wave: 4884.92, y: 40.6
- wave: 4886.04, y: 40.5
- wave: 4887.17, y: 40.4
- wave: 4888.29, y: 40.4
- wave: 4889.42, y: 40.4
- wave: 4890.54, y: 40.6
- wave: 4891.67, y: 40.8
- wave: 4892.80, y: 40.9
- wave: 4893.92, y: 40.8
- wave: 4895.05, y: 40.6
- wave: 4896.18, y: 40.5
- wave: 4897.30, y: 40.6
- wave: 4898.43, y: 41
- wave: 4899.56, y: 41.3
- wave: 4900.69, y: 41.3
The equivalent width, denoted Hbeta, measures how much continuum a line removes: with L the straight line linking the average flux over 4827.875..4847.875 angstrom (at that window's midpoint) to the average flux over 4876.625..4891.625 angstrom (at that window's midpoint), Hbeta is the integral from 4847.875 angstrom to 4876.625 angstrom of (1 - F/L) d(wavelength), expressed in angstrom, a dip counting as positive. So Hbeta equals 3.21 angstrom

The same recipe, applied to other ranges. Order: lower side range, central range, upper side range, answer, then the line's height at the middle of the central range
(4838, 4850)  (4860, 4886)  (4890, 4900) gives 2.2 angstrom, 41.7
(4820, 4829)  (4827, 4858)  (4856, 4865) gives -3.7 angstrom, 37.2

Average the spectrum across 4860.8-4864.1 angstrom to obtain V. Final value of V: 30.4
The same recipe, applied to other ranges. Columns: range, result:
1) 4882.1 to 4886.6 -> 40.7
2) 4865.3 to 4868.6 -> 38.8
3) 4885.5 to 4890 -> 40.4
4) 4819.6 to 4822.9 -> 44.2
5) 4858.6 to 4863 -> 28.8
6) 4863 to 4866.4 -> 35.5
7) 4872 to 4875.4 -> 39.5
